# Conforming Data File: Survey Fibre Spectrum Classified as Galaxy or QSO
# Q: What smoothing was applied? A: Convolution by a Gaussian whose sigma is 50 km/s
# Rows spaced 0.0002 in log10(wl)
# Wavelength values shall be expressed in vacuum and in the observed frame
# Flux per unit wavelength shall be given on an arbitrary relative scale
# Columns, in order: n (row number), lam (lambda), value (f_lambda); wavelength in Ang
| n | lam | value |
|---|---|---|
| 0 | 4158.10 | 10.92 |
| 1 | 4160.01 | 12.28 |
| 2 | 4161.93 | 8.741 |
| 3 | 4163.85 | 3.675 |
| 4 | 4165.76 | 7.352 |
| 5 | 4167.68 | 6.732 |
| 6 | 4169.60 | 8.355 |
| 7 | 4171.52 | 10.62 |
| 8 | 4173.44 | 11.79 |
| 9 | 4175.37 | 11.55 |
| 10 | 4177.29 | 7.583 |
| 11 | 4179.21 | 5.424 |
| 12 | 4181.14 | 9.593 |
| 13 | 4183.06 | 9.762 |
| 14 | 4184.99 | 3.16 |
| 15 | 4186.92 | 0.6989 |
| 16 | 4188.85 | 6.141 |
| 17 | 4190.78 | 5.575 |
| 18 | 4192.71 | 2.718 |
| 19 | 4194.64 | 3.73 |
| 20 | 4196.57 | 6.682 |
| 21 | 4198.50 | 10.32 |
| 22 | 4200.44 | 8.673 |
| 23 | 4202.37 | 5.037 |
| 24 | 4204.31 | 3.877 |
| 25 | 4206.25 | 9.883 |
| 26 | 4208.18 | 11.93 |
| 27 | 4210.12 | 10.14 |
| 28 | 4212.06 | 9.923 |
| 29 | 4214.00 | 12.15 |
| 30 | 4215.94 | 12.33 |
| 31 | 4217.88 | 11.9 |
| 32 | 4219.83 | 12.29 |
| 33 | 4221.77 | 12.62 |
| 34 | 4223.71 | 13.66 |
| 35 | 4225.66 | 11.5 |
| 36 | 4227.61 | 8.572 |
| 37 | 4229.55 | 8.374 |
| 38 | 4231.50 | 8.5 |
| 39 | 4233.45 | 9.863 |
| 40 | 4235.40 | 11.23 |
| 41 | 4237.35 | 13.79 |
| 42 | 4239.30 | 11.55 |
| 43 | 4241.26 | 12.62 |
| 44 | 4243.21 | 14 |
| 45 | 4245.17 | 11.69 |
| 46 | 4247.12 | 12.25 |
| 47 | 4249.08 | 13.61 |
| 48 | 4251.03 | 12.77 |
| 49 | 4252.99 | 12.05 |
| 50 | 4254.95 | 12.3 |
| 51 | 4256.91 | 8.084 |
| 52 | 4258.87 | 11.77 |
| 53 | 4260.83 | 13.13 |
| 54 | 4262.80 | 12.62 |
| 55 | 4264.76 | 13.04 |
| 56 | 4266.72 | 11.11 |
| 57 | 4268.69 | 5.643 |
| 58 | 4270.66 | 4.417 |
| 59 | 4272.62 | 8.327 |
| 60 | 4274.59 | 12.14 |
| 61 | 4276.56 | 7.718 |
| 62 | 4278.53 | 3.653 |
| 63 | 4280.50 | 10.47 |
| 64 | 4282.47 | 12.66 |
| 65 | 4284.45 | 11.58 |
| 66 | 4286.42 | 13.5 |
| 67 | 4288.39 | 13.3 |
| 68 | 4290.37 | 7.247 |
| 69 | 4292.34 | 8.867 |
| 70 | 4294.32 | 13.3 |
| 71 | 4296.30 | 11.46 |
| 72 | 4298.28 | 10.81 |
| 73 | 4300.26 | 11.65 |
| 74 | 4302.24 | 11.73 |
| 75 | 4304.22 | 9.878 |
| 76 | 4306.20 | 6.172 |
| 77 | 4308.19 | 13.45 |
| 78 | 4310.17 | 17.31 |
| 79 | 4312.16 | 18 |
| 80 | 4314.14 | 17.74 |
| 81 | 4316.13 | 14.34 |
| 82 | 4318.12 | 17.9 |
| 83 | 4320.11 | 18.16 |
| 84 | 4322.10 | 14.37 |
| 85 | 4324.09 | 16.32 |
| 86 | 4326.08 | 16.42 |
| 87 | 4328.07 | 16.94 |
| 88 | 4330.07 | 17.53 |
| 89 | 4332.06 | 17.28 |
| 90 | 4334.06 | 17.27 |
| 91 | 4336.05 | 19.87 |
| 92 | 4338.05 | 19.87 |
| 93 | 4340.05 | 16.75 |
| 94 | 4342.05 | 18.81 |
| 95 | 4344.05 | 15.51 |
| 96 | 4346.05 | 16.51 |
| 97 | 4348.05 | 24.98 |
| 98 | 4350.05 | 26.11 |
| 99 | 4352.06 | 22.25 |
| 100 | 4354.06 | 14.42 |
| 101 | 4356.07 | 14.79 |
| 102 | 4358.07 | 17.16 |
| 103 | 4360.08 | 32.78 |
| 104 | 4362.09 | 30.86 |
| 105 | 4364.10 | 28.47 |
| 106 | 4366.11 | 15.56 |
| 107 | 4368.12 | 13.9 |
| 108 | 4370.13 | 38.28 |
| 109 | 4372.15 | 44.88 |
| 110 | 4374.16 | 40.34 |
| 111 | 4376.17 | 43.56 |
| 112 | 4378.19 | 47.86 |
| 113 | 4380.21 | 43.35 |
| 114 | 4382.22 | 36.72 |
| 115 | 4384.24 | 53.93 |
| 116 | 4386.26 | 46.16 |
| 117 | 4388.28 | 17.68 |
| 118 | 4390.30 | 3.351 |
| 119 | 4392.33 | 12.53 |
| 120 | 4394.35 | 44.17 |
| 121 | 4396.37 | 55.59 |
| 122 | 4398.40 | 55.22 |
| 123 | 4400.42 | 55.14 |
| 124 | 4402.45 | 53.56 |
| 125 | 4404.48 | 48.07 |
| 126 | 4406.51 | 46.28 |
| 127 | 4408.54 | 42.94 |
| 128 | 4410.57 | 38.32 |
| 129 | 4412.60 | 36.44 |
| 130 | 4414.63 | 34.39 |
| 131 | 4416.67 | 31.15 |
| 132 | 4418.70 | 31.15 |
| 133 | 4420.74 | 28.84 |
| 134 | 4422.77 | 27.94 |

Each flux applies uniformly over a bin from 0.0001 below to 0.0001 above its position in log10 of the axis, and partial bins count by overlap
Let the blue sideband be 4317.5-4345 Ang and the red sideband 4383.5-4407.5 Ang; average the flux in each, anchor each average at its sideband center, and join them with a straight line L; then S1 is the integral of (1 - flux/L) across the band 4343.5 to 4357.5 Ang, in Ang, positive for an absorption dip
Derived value 2.9 Ang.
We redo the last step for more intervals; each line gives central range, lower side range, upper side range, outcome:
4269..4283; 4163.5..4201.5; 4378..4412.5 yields 8.8 Ang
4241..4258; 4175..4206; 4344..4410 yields 3.1 Ang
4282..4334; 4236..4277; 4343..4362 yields 8.6 Ang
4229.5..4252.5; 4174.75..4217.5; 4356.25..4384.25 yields 4.0 Ang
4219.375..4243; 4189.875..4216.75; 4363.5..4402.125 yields 2.3 Ang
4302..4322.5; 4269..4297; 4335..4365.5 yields 0.4 Ang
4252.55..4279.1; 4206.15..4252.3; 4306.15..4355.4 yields 7.6 Ang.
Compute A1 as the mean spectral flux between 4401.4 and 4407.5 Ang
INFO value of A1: 49.3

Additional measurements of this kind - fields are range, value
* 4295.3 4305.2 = 11.1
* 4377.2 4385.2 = 45.4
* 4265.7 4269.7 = 8.39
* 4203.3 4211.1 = 8.94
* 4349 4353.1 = 24.1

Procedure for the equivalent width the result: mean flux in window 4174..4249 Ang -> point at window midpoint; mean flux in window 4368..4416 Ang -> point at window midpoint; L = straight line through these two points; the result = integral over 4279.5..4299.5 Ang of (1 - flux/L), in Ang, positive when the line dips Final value 10.0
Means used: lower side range 9.32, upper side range 40.1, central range 11.3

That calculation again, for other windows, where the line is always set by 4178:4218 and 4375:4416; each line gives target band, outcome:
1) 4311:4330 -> 7.7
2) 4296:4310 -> 7.8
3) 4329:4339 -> 4.0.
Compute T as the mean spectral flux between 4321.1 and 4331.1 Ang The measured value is 16.3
